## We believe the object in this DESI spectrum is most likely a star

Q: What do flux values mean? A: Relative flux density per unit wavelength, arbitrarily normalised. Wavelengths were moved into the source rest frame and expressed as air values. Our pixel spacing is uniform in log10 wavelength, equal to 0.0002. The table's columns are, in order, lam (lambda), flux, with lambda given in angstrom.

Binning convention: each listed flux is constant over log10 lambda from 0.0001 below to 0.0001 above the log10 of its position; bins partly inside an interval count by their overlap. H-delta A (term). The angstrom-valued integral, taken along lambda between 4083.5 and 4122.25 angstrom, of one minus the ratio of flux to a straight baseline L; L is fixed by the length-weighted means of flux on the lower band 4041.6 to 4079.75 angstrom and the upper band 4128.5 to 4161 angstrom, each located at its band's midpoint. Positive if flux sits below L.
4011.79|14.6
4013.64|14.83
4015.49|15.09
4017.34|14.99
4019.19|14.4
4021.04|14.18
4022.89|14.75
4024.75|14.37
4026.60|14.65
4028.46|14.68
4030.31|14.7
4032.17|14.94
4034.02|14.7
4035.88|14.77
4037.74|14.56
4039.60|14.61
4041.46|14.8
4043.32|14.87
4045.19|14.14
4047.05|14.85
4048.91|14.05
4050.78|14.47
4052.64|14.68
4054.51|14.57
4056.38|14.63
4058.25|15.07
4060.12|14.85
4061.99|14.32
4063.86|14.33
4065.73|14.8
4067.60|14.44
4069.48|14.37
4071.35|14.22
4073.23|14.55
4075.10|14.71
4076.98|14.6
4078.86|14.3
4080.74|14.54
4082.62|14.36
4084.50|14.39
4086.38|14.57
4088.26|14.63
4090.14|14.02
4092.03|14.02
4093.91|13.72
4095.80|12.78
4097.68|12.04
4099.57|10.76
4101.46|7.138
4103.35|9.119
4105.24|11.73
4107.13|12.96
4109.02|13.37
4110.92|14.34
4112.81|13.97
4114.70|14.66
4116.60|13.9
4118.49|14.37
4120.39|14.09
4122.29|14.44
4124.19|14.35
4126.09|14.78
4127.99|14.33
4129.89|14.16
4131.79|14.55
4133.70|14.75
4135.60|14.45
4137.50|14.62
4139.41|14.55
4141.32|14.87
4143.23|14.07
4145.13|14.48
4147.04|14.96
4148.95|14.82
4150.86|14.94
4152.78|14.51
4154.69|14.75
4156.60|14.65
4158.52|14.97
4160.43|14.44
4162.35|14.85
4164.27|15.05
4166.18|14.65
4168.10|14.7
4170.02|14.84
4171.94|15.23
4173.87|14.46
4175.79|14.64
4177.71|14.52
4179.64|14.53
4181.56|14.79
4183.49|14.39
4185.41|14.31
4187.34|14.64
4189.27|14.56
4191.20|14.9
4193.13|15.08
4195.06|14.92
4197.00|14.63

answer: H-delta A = 4.0 angstrom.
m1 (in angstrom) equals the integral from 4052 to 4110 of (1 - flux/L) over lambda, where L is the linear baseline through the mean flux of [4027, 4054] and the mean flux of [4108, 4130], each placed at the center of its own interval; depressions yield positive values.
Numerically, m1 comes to 3.2 angstrom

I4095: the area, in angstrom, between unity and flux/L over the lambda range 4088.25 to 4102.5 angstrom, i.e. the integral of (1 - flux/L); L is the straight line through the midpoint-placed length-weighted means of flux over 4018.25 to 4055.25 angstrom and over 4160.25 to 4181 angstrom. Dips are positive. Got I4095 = 2.4 angstrom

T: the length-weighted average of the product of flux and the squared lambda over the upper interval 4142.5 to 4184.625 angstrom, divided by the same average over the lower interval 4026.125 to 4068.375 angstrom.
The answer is 1.1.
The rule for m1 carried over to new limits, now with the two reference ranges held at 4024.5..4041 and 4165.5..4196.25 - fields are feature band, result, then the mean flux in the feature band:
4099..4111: 2.89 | 11.1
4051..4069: 0.08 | 14.6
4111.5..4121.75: 0.33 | 14.2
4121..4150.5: 0.29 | 14.5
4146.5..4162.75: -0.07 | 14.8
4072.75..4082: 0.10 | 14.5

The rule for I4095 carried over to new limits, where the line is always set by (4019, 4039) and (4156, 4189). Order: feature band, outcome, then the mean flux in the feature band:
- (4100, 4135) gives 3.1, 13.4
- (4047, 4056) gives 0.1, 14.5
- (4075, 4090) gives 0.2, 14.5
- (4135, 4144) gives 0.1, 14.5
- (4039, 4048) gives 0.0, 14.7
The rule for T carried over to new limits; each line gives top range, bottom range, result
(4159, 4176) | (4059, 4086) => 1.07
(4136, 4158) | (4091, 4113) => 1.24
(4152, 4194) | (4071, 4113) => 1.16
